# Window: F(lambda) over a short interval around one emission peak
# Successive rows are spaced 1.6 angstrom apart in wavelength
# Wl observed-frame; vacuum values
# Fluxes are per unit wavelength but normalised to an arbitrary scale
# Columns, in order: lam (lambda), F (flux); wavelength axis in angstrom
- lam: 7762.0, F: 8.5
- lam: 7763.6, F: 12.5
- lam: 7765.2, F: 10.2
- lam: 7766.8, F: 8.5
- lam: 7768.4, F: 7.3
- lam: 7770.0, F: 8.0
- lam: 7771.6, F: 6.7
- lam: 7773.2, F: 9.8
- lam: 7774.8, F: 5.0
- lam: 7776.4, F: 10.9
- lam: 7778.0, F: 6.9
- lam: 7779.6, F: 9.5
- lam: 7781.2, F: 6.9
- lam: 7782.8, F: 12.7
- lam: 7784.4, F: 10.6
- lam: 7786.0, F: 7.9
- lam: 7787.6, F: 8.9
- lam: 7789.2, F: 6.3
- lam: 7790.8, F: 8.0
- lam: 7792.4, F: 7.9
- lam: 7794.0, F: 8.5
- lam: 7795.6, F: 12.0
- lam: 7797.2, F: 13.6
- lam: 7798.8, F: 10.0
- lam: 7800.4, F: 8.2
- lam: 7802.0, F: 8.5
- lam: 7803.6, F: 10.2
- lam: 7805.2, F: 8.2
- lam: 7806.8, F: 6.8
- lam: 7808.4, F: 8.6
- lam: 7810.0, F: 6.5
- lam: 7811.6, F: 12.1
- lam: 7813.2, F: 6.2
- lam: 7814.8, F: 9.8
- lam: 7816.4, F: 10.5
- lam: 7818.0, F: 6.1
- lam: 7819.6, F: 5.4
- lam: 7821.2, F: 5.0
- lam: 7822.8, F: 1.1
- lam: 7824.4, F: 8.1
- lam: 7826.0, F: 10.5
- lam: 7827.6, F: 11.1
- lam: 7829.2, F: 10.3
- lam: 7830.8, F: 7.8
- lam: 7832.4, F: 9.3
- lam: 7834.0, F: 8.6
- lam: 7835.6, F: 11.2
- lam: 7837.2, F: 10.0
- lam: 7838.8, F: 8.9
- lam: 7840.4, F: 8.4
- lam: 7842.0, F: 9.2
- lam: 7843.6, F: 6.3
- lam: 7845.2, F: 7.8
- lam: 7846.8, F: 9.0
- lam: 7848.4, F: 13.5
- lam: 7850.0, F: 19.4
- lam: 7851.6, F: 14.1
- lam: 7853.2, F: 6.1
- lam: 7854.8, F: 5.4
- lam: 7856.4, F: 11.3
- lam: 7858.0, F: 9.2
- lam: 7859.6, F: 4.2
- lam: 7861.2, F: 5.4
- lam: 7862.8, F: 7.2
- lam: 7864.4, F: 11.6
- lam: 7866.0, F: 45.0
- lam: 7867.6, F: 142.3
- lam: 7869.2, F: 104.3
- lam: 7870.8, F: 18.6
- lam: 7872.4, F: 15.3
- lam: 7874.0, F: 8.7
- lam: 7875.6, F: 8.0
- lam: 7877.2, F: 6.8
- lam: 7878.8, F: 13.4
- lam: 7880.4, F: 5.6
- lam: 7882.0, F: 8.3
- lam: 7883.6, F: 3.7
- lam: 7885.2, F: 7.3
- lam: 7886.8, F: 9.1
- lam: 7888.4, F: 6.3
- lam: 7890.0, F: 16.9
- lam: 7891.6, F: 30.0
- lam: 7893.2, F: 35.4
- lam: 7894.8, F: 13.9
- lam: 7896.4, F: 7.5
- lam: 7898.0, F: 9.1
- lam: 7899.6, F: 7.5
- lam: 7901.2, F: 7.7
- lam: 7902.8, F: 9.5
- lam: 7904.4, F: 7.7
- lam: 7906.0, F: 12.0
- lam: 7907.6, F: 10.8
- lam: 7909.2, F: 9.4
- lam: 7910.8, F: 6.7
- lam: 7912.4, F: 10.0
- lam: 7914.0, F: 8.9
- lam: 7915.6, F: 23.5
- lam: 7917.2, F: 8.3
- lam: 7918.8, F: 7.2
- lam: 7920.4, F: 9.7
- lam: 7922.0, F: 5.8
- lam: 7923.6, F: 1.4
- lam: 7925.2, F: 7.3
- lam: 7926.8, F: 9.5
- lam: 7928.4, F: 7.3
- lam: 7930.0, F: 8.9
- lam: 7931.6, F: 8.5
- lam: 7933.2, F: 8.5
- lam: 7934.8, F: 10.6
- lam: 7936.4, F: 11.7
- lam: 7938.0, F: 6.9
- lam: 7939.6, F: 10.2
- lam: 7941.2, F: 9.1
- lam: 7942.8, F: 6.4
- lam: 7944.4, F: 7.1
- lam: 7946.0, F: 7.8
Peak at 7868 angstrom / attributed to H-alpha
